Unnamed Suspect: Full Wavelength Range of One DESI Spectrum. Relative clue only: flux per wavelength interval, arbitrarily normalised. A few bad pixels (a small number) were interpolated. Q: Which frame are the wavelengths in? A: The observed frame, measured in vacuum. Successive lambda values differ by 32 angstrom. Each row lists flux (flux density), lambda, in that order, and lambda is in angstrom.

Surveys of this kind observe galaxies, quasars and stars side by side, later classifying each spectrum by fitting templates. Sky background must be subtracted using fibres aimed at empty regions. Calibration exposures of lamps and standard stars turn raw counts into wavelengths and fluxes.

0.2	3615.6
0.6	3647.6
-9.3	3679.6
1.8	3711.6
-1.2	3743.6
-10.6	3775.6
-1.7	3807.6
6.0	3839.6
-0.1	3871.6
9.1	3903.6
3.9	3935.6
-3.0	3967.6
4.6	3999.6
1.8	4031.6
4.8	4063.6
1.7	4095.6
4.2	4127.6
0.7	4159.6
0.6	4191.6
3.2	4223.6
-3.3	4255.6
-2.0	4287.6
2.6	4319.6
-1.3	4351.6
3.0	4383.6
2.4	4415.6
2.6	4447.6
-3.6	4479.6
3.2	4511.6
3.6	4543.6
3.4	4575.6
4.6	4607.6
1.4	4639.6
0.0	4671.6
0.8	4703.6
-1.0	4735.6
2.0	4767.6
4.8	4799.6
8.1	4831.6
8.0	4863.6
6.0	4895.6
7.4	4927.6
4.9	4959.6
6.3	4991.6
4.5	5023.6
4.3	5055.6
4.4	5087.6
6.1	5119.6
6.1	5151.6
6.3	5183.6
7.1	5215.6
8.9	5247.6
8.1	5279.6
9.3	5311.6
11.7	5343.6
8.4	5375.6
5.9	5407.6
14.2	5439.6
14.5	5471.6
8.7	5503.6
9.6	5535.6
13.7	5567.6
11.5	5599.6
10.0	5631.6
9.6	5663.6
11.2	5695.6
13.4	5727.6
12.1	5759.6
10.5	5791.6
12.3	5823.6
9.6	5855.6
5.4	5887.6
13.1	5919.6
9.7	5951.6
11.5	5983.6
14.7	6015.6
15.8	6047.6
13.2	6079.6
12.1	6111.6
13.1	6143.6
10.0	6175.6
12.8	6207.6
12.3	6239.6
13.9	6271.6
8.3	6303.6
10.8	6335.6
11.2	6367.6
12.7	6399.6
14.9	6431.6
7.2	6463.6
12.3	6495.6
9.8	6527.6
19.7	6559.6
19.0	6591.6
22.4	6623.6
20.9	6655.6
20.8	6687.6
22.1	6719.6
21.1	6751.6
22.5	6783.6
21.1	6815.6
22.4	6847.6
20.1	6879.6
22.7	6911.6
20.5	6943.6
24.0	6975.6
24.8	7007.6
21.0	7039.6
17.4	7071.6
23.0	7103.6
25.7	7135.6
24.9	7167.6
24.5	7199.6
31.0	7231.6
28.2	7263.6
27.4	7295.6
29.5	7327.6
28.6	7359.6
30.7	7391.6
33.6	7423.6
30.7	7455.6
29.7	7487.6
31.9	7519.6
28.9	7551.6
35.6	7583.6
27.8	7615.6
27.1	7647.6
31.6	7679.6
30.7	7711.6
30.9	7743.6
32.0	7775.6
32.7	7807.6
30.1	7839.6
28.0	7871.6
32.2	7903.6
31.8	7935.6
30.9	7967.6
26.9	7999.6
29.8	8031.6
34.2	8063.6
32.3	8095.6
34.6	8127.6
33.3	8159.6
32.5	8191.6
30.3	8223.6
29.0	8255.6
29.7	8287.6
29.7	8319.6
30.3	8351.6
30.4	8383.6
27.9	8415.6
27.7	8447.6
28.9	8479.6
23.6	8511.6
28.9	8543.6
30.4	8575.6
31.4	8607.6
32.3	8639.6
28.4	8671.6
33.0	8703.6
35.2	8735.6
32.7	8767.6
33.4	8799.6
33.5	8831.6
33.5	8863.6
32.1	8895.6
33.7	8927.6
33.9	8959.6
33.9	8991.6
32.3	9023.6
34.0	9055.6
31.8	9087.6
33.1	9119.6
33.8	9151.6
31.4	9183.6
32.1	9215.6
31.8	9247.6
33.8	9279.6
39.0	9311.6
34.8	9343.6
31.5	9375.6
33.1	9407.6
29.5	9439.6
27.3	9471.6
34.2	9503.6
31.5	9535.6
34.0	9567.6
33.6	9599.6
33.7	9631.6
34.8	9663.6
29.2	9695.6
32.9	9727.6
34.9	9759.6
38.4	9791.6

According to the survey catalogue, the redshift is 0.645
